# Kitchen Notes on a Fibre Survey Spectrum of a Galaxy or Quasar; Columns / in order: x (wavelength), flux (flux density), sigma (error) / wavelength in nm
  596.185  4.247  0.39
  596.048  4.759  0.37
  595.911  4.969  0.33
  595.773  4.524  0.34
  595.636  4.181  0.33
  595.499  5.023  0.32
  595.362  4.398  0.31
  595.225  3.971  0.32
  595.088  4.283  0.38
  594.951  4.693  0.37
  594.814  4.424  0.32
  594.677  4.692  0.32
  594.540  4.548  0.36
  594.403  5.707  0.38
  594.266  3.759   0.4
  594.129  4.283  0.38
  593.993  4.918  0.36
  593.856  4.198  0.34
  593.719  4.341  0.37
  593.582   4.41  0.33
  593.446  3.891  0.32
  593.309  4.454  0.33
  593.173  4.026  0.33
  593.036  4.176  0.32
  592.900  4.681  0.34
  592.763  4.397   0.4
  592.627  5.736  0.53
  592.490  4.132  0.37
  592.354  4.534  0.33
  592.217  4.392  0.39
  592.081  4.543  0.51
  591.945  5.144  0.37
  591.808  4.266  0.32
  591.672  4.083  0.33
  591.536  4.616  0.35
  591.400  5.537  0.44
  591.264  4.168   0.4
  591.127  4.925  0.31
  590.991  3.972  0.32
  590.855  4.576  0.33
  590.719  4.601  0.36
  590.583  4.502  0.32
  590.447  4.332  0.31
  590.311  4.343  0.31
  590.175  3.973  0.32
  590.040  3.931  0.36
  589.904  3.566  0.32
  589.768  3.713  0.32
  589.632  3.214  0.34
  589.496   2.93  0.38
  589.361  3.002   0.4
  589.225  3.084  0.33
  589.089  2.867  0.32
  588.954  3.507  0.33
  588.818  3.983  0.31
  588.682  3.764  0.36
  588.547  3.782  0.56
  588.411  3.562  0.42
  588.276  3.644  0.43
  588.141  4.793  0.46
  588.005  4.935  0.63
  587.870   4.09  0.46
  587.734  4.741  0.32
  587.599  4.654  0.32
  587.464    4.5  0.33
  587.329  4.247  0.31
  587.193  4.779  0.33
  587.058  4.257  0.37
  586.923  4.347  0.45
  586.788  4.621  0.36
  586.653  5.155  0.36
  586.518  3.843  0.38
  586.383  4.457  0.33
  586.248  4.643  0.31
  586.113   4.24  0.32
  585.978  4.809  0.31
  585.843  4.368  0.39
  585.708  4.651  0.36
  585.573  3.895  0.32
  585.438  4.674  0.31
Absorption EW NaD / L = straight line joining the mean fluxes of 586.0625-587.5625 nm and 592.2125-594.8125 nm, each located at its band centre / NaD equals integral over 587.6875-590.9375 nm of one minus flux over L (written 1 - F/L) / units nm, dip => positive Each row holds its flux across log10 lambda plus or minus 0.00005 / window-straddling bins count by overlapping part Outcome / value 0.43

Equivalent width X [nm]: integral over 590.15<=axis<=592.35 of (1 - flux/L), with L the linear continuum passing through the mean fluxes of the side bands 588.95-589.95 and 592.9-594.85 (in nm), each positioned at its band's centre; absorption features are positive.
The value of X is -0.48 nm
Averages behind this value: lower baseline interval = 3.21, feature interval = 4.51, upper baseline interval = 4.43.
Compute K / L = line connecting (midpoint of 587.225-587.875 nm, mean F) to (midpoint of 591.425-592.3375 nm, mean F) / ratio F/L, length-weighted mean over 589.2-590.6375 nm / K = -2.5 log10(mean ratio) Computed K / 0.22 mag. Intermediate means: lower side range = 4.5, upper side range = 4.56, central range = 3.7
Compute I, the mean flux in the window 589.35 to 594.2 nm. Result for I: 4.31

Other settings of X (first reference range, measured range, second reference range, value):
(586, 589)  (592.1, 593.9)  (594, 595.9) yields 0.020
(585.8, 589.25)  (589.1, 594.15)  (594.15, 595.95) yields 0.180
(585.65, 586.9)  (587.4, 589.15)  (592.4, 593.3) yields 0.177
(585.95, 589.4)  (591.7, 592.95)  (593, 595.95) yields -0.078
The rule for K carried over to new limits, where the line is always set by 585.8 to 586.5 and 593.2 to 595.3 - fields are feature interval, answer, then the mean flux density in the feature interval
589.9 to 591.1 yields 0.05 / 4.26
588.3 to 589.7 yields 0.30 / 3.38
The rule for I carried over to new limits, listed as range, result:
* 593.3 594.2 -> 4.35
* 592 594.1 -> 4.46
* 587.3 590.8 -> 3.93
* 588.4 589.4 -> 3.45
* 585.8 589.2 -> 4.25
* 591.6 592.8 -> 4.59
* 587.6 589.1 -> 4.04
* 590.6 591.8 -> 4.54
